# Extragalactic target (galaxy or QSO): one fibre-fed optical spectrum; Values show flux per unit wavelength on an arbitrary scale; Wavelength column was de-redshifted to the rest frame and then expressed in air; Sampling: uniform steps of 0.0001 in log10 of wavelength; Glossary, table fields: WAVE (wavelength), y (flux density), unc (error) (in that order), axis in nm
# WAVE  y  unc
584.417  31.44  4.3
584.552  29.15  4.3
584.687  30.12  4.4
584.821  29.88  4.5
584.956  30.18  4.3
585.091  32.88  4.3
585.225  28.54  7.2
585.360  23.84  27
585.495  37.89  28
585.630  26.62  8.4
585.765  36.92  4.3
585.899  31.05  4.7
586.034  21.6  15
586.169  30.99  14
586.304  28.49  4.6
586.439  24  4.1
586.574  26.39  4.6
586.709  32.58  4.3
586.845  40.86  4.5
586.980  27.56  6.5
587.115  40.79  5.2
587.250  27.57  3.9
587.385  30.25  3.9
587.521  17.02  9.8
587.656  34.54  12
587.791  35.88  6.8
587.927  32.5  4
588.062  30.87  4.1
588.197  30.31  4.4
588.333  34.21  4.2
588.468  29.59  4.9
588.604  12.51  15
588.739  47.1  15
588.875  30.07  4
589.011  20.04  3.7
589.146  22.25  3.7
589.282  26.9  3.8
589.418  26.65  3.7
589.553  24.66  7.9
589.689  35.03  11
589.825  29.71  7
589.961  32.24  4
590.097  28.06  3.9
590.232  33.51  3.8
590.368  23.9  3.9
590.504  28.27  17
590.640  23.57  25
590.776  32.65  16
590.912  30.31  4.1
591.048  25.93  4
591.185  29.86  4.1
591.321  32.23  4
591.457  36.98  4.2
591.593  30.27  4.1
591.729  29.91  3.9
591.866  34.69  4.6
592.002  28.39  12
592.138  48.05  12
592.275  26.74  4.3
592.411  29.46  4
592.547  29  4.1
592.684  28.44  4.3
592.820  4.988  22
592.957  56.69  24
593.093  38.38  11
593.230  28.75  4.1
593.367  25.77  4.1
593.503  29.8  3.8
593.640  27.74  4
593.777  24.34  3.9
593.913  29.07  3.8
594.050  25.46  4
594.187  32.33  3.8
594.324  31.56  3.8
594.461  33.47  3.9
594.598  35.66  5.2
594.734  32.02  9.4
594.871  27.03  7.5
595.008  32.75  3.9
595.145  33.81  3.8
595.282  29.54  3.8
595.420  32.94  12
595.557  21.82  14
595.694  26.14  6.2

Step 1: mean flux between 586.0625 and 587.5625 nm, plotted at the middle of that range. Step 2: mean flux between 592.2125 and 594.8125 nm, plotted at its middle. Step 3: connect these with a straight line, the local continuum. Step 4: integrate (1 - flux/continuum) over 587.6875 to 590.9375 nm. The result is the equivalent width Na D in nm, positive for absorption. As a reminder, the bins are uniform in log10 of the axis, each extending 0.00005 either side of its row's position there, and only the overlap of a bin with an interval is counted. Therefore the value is 0.060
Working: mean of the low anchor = 29.7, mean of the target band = 29.2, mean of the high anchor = 30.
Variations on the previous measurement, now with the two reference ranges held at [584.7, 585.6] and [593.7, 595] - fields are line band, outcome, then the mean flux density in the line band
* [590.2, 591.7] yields 0.03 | 29.7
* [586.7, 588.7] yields -0.02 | 30.6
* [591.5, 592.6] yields -0.07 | 32.2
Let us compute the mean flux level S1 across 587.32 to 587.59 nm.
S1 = 23.6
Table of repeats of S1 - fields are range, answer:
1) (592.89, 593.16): 47.6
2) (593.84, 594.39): 29.6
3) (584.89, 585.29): 30.6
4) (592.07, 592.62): 33.3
